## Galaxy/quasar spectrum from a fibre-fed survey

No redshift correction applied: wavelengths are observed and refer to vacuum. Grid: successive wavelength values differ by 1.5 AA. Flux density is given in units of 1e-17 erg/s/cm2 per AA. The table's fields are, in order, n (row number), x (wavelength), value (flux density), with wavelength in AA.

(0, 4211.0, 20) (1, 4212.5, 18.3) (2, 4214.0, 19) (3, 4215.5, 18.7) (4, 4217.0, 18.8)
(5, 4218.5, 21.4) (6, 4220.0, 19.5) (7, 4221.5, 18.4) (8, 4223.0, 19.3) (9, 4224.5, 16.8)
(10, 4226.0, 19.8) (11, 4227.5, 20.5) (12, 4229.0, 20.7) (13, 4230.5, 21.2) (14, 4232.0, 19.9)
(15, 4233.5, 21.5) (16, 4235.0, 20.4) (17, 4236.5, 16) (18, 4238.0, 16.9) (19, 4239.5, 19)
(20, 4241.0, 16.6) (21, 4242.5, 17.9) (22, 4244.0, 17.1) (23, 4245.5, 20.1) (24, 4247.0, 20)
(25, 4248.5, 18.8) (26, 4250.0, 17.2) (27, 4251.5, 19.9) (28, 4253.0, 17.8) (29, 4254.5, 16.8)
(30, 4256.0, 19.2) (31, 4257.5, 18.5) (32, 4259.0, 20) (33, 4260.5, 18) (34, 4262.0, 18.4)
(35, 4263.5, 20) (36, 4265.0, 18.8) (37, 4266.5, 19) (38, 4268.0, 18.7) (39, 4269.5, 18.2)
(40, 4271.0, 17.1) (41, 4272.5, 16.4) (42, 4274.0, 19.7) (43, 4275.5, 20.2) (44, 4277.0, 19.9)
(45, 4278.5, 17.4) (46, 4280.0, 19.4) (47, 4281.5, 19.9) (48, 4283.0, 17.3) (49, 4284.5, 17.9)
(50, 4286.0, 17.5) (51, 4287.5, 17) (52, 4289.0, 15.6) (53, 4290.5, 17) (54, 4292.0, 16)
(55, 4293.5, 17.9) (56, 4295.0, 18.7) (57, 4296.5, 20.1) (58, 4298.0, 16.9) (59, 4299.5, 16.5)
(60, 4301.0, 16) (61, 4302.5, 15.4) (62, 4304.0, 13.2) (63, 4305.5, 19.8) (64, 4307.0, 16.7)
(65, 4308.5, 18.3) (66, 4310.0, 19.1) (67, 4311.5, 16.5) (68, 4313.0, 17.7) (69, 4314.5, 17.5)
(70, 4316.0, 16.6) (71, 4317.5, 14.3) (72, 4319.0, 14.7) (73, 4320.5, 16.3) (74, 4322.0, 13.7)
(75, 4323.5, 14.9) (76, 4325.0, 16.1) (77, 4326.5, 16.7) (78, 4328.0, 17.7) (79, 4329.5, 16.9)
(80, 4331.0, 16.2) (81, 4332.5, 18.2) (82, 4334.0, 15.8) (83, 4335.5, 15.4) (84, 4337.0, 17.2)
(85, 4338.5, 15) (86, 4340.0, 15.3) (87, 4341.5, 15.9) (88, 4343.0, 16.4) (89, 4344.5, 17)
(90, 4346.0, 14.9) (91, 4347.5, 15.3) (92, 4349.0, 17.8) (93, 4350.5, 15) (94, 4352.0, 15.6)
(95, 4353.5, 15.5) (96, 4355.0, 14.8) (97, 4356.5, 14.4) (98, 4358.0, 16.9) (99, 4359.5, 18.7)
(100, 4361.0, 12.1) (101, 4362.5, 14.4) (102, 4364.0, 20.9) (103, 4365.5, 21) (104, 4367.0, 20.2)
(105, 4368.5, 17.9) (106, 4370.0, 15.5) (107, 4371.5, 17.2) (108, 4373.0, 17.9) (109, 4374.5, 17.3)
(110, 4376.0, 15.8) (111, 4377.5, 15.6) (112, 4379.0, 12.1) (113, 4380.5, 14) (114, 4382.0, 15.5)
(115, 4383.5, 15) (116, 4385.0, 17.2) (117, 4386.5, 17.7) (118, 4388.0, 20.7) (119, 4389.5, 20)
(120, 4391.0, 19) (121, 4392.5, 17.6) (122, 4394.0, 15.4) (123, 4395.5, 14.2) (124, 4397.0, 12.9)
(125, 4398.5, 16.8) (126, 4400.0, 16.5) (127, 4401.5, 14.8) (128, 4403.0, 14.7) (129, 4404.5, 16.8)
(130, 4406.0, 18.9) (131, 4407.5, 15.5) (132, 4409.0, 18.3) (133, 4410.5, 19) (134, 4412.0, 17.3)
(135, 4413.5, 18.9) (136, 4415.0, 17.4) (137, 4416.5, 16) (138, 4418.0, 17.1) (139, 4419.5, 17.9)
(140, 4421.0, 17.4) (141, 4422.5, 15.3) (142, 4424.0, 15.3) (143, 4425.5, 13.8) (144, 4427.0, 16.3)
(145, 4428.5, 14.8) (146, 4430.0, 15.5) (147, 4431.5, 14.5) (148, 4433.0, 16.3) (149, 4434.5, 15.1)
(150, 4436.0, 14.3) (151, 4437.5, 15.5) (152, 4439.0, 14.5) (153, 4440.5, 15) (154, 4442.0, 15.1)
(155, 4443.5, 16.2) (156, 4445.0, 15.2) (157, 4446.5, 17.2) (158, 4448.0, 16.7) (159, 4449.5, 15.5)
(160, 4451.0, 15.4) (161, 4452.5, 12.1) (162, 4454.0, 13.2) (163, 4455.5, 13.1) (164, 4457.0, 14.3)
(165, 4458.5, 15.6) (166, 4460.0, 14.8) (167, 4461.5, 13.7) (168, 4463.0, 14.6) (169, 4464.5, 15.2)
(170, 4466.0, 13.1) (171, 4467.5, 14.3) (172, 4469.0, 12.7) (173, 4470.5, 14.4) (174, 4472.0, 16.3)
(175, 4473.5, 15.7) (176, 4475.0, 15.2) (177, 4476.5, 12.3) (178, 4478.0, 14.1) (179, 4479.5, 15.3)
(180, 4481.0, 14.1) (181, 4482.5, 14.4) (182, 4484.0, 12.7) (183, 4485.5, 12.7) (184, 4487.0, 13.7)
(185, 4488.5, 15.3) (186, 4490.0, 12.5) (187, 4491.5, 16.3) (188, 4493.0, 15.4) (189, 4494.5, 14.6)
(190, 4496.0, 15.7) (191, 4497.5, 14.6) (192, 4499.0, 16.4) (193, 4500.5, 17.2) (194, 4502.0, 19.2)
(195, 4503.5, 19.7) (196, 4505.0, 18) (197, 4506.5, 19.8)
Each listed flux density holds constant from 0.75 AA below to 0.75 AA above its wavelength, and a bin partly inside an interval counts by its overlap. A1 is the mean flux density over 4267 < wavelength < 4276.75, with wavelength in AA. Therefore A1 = 18.5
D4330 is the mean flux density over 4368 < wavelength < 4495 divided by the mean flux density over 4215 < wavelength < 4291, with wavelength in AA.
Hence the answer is 0.83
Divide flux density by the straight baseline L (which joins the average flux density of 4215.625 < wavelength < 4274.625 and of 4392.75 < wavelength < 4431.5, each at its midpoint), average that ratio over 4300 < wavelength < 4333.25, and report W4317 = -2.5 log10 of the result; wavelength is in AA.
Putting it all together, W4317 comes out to 0.08 mag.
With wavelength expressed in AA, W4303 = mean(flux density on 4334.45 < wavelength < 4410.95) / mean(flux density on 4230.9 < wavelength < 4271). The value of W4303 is 0.88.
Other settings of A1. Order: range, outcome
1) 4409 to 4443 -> 16.1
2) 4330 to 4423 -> 16.6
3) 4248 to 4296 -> 18.3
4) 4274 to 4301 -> 17.9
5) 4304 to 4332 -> 16.6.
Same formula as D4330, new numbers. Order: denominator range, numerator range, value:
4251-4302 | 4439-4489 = 0.80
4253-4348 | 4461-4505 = 0.87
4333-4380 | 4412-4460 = 0.95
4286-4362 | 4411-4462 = 0.95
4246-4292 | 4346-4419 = 0.91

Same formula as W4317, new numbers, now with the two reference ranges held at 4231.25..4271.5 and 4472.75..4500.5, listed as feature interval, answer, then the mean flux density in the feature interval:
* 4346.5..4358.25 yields 0.09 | 15.6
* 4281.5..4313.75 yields 0.03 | 17.3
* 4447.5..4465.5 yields 0.05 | 14.5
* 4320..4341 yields 0.07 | 16.1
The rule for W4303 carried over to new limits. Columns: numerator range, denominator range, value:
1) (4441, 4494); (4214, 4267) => 0.77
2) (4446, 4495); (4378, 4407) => 0.89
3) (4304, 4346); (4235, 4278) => 0.89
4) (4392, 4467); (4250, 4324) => 0.89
